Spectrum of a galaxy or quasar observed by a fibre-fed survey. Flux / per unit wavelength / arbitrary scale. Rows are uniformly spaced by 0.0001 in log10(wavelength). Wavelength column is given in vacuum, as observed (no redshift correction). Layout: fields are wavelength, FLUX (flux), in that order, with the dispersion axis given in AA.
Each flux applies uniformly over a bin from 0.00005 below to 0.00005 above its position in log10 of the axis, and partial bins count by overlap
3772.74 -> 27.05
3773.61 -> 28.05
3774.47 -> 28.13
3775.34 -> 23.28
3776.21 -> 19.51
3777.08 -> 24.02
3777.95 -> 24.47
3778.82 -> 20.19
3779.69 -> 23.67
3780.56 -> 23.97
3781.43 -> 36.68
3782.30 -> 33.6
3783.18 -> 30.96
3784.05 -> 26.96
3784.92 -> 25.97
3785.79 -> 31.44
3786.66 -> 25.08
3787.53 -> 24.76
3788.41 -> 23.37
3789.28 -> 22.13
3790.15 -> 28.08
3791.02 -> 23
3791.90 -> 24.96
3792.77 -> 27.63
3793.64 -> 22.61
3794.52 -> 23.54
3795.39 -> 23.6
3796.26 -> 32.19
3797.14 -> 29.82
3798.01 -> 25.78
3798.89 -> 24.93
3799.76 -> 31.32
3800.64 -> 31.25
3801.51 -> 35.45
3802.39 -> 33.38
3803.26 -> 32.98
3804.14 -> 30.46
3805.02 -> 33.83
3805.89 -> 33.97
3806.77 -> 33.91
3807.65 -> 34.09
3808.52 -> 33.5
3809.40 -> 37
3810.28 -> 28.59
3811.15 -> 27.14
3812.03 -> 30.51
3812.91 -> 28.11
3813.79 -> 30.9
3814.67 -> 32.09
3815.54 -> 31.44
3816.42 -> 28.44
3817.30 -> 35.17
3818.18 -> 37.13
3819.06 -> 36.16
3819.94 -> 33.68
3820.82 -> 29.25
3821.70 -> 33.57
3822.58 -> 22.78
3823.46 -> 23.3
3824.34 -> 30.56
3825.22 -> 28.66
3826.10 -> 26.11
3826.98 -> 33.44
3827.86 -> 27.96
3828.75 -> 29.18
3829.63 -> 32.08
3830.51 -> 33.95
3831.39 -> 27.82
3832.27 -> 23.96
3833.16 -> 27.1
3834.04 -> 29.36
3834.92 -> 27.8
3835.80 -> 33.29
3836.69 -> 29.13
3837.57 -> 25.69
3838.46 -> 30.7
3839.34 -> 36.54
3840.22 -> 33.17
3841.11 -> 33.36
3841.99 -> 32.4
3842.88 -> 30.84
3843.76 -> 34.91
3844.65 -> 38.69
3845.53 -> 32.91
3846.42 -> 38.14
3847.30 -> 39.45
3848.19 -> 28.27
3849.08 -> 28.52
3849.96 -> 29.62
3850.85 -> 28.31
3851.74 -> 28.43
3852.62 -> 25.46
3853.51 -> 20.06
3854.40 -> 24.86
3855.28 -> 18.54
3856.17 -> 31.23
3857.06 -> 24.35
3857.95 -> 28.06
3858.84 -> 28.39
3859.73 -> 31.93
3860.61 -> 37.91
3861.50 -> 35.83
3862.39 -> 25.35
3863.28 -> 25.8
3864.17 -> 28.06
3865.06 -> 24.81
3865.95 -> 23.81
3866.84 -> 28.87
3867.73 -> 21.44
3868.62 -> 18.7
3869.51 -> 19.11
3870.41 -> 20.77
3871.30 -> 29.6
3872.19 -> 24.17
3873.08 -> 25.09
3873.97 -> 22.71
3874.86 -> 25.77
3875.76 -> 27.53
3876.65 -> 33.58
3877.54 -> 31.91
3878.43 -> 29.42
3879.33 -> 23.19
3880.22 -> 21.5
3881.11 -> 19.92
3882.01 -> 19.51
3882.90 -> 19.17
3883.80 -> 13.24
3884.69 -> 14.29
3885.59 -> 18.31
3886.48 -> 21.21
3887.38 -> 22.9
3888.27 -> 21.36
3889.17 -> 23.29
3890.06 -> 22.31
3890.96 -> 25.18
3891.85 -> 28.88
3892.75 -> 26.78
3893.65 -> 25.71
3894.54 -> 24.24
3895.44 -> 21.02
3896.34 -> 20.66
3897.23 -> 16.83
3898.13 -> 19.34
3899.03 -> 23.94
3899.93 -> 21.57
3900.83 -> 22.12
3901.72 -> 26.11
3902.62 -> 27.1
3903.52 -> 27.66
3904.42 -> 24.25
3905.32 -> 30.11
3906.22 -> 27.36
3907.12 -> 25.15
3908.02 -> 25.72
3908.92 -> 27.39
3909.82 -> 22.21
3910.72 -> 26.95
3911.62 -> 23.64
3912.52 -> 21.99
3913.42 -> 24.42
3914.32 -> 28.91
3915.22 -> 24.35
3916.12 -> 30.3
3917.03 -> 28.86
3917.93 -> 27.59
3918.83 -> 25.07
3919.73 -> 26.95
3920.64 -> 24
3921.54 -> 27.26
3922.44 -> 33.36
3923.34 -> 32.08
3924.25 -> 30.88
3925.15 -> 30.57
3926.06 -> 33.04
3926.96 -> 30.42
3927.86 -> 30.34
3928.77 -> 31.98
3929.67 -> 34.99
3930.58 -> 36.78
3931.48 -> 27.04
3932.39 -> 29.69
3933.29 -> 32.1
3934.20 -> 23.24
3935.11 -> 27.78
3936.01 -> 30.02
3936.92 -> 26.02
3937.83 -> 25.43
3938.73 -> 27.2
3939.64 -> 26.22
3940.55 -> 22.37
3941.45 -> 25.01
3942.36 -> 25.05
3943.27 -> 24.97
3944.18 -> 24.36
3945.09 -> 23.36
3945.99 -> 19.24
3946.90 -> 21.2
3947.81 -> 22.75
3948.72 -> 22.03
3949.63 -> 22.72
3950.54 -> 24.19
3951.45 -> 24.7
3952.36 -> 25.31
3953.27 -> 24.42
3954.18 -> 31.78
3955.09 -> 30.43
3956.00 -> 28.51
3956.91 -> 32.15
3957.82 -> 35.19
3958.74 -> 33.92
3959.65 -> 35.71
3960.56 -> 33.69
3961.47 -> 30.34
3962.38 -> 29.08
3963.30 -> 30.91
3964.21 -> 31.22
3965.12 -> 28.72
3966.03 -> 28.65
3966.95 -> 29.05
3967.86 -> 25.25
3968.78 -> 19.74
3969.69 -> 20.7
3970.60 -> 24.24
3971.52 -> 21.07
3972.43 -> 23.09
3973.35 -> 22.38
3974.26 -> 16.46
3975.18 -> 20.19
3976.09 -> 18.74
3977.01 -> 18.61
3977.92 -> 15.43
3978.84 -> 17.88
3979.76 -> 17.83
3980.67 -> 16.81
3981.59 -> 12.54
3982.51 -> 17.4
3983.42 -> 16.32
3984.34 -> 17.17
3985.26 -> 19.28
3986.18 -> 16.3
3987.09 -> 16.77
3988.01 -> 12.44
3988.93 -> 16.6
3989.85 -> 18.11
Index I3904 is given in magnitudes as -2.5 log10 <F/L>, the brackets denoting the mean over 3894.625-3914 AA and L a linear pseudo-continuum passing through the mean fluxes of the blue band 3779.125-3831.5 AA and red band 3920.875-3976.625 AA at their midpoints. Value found 0.159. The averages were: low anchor 29.6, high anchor 27.2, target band 24.1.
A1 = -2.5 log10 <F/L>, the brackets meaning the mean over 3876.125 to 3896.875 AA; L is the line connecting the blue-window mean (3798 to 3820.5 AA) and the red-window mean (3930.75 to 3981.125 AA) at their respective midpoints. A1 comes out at 0.24 mag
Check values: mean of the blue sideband 32.1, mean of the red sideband 25.4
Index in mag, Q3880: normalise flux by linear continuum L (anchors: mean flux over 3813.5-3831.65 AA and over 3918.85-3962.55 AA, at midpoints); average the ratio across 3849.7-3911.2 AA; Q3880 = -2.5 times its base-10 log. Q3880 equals 0.19 mag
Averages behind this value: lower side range 30.7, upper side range 28.1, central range 24.7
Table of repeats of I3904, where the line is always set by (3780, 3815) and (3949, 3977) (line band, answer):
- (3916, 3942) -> -0.065 mag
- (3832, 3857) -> -0.056 mag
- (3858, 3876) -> 0.072 mag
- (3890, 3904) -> 0.164 mag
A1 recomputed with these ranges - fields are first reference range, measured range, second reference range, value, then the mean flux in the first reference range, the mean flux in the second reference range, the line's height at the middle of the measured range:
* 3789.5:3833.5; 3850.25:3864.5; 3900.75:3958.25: 0.04 mag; 29.9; 27.1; 28.8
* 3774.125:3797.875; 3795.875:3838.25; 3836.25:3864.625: -0.10 mag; 26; 30.2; 28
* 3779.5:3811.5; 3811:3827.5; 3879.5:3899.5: -0.13 mag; 29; 21.4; 27.1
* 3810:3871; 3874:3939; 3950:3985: 0.03 mag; 29.3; 24.4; 26.8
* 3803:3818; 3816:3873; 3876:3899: -0.05 mag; 32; 22.6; 27.8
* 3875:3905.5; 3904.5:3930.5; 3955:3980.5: -0.17 mag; 23.3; 25.5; 24.1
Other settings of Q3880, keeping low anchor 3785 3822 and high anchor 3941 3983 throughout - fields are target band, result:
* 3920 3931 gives -0.21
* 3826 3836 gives -0.02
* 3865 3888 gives 0.19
